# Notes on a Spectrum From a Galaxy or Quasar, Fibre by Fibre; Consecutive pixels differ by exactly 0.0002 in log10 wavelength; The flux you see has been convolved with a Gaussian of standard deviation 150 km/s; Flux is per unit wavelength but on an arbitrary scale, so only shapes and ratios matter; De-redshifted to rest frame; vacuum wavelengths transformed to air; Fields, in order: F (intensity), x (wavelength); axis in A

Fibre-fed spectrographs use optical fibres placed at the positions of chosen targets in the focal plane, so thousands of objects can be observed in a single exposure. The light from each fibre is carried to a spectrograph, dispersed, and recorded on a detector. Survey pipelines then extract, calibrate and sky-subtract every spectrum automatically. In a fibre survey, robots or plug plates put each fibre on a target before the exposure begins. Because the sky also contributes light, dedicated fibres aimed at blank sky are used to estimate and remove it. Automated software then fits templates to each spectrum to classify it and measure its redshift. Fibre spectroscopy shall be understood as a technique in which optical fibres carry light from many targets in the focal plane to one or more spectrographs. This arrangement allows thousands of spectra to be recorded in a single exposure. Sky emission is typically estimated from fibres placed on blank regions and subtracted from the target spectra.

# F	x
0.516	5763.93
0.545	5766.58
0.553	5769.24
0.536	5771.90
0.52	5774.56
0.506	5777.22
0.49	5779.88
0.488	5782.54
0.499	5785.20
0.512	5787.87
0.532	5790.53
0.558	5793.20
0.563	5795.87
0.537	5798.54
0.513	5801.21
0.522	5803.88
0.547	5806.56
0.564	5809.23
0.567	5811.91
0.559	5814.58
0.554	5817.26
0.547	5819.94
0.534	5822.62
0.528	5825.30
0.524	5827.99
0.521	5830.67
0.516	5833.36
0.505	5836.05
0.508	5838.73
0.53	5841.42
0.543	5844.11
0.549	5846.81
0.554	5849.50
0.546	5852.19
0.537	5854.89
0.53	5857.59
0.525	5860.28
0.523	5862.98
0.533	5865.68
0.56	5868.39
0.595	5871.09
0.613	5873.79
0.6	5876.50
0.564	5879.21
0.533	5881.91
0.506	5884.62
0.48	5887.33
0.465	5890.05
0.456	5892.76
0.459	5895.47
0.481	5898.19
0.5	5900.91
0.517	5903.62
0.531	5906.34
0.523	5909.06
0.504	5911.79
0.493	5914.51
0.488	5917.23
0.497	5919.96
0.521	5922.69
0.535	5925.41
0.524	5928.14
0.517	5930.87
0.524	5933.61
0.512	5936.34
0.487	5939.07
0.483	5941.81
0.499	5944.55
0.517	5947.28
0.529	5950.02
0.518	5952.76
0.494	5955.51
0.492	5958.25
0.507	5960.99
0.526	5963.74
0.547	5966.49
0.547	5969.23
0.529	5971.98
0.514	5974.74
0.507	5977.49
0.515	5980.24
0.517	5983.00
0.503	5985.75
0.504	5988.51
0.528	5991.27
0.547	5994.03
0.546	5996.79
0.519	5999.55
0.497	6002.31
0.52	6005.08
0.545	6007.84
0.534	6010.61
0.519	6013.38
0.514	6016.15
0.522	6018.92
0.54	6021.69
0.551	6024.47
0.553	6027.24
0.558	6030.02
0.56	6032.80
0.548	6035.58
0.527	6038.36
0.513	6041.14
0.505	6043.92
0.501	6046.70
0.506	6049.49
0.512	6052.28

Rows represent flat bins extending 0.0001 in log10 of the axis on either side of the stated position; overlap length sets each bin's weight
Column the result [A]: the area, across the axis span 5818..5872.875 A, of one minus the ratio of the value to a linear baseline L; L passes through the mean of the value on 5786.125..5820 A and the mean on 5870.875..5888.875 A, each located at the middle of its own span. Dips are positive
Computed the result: 1.2 A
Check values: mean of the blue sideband 0.544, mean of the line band 0.536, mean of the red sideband 0.552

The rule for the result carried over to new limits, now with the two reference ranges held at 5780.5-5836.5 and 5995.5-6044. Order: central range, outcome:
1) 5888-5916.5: 2.1 A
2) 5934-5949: 0.9 A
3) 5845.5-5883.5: -1.5 A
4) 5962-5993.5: 0.6 A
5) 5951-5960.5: 0.5 A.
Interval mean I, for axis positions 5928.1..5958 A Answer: 0.508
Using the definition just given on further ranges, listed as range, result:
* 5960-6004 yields 0.522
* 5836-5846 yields 0.525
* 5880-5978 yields 0.508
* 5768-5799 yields 0.524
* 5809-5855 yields 0.537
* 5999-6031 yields 0.531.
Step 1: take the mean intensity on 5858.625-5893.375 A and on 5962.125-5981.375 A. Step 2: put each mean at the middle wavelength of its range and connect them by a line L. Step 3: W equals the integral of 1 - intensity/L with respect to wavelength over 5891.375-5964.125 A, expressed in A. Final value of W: 3.59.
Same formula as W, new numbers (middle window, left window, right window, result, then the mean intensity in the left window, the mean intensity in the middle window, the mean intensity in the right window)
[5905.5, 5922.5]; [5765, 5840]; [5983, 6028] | 0.72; 0.53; 0.506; 0.527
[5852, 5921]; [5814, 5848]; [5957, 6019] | 0.90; 0.531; 0.521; 0.522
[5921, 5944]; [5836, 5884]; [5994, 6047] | 1.20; 0.548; 0.512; 0.531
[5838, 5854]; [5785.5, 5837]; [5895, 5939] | -0.37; 0.536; 0.539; 0.508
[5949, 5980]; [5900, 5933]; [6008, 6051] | 0.09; 0.513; 0.519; 0.53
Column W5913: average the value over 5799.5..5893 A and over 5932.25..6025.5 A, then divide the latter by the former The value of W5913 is 0.97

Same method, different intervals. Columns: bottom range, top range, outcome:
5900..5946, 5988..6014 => 1.03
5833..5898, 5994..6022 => 0.99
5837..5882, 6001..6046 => 0.97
